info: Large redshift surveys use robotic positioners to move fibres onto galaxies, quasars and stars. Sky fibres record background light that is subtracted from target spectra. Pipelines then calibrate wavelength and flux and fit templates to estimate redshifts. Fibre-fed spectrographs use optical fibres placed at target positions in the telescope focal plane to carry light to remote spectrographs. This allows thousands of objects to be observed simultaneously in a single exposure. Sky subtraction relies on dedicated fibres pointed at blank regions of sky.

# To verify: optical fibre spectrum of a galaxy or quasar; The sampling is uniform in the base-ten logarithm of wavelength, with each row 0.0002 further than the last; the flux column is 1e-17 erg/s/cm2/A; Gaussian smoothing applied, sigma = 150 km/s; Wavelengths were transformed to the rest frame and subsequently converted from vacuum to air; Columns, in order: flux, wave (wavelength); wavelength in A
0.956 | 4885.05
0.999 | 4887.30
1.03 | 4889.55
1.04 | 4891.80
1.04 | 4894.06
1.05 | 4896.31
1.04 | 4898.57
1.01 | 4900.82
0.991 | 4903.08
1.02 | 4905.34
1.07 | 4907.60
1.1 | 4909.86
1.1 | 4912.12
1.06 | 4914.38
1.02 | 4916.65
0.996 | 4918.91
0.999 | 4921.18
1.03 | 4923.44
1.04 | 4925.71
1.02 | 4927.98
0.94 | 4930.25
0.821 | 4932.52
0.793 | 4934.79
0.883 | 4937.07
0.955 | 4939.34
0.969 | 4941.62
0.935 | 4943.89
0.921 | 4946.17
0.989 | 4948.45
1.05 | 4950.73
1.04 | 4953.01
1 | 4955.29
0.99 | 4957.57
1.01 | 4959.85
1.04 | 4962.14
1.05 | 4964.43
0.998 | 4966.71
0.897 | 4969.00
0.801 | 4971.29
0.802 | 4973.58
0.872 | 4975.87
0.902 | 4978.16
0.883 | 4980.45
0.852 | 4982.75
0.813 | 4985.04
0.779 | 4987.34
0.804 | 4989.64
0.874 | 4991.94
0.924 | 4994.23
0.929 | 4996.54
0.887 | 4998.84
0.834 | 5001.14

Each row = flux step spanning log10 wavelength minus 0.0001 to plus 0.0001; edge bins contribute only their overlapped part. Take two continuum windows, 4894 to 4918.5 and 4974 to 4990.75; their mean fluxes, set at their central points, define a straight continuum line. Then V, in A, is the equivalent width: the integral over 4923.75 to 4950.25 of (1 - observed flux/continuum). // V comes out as 0.6 A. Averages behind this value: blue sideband 1.04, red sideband 0.842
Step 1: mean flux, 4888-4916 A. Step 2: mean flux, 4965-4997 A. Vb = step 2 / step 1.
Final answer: 0.83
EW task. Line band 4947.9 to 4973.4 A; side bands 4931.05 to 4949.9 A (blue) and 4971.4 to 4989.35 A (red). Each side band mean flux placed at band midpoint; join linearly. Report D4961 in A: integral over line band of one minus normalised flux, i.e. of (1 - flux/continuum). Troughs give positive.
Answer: -3.1 A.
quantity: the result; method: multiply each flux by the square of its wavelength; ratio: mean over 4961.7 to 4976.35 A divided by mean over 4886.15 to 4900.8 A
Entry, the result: 0.92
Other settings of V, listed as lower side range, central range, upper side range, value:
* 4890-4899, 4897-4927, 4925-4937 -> -1.75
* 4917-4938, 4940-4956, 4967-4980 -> -1.28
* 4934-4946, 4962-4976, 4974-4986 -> -0.68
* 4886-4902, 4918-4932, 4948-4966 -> 0.40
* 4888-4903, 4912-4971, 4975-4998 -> -2.03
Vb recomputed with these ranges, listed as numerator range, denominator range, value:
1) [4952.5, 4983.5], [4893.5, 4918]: 0.90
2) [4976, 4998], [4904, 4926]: 0.83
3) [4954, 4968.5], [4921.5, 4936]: 1.07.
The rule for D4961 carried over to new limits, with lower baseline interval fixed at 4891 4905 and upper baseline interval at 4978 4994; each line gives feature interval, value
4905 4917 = -0.8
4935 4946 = 0.2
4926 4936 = 0.6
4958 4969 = -1.4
